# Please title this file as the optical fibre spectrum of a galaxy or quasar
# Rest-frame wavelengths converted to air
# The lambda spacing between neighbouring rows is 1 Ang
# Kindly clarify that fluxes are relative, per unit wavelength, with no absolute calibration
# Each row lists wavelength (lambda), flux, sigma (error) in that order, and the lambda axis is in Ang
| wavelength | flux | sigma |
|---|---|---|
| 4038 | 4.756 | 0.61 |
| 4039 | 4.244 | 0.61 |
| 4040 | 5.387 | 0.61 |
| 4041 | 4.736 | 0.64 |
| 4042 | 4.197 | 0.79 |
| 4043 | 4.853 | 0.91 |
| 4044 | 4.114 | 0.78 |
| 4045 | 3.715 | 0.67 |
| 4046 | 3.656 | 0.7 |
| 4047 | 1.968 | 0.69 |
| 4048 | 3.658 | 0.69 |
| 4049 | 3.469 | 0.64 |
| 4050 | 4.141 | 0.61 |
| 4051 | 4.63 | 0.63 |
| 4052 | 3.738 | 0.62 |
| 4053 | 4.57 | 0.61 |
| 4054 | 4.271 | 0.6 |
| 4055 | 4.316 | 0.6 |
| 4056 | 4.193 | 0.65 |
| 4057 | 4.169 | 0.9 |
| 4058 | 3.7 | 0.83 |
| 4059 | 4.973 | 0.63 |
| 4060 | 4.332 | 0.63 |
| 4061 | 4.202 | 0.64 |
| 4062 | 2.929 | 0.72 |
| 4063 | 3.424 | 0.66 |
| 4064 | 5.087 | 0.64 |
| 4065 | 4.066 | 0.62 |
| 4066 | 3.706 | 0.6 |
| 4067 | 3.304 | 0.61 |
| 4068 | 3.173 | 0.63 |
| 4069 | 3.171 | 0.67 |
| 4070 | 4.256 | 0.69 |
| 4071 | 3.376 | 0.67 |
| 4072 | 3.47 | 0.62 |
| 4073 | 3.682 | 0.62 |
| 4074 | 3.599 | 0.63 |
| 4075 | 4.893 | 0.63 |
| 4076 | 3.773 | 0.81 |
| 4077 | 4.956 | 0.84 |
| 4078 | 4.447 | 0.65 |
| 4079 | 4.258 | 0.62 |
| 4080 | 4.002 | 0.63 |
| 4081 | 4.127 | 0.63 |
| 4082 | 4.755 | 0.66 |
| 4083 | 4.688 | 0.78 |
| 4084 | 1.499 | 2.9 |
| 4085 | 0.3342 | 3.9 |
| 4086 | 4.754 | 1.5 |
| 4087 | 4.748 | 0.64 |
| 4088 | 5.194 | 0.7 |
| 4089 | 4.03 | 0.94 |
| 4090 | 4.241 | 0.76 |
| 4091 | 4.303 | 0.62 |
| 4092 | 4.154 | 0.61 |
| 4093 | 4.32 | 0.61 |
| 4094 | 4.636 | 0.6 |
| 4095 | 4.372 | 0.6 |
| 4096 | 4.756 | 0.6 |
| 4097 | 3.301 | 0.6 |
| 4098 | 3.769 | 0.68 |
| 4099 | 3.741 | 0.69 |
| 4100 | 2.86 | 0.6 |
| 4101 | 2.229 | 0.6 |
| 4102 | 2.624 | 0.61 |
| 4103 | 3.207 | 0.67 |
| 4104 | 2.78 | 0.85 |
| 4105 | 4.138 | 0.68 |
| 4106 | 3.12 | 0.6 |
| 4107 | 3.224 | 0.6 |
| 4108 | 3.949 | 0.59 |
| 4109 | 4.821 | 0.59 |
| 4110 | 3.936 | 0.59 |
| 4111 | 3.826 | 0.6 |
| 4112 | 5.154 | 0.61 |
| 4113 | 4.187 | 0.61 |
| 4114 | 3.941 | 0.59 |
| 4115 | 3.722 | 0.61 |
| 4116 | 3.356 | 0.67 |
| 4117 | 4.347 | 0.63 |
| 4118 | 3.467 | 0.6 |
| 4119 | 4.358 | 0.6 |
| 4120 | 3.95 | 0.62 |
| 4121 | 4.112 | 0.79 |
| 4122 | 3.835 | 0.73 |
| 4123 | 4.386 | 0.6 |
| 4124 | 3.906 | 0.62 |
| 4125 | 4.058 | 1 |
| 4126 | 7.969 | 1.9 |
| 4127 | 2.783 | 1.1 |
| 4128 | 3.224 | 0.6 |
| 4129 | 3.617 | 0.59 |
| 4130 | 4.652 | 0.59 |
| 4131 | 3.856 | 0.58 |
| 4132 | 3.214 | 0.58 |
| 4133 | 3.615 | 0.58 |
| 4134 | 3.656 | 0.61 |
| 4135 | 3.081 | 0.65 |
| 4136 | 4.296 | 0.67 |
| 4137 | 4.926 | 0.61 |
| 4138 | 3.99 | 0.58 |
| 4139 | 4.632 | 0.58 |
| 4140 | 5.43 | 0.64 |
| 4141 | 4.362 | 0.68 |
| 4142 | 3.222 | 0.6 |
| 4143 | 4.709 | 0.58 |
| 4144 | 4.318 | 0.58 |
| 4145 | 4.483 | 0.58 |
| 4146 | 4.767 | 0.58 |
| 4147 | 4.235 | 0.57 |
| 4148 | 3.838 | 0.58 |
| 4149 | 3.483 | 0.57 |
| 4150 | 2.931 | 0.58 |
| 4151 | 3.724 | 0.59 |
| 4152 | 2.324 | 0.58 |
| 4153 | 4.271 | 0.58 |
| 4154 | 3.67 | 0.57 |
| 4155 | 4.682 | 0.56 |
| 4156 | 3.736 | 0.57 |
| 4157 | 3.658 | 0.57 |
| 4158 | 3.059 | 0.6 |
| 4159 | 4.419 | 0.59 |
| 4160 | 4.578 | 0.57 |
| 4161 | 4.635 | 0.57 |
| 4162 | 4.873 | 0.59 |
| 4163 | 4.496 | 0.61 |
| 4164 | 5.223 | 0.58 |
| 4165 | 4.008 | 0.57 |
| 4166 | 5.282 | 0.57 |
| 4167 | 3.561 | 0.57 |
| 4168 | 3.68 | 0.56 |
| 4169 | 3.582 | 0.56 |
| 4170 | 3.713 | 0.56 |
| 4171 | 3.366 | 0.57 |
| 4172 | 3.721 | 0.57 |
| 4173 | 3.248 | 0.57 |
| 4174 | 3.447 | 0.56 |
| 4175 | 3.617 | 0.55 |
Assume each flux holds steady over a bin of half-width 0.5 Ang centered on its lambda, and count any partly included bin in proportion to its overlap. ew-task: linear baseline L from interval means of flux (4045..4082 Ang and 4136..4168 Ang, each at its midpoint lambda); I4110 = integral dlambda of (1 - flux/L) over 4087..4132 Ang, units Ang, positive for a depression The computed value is 1.1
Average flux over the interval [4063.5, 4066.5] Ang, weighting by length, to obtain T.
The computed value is 4.29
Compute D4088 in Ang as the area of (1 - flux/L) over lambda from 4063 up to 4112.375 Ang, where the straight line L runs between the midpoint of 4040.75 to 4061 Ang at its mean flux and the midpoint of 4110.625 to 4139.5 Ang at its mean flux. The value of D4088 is 2.72 Ang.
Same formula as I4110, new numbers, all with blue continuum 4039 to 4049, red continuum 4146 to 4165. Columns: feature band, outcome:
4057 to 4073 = 0.8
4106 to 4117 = 0.1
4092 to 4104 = 1.2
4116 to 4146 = -1.0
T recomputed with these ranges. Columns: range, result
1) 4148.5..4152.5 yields 3.12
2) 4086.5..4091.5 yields 4.5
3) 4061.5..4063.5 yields 3.18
